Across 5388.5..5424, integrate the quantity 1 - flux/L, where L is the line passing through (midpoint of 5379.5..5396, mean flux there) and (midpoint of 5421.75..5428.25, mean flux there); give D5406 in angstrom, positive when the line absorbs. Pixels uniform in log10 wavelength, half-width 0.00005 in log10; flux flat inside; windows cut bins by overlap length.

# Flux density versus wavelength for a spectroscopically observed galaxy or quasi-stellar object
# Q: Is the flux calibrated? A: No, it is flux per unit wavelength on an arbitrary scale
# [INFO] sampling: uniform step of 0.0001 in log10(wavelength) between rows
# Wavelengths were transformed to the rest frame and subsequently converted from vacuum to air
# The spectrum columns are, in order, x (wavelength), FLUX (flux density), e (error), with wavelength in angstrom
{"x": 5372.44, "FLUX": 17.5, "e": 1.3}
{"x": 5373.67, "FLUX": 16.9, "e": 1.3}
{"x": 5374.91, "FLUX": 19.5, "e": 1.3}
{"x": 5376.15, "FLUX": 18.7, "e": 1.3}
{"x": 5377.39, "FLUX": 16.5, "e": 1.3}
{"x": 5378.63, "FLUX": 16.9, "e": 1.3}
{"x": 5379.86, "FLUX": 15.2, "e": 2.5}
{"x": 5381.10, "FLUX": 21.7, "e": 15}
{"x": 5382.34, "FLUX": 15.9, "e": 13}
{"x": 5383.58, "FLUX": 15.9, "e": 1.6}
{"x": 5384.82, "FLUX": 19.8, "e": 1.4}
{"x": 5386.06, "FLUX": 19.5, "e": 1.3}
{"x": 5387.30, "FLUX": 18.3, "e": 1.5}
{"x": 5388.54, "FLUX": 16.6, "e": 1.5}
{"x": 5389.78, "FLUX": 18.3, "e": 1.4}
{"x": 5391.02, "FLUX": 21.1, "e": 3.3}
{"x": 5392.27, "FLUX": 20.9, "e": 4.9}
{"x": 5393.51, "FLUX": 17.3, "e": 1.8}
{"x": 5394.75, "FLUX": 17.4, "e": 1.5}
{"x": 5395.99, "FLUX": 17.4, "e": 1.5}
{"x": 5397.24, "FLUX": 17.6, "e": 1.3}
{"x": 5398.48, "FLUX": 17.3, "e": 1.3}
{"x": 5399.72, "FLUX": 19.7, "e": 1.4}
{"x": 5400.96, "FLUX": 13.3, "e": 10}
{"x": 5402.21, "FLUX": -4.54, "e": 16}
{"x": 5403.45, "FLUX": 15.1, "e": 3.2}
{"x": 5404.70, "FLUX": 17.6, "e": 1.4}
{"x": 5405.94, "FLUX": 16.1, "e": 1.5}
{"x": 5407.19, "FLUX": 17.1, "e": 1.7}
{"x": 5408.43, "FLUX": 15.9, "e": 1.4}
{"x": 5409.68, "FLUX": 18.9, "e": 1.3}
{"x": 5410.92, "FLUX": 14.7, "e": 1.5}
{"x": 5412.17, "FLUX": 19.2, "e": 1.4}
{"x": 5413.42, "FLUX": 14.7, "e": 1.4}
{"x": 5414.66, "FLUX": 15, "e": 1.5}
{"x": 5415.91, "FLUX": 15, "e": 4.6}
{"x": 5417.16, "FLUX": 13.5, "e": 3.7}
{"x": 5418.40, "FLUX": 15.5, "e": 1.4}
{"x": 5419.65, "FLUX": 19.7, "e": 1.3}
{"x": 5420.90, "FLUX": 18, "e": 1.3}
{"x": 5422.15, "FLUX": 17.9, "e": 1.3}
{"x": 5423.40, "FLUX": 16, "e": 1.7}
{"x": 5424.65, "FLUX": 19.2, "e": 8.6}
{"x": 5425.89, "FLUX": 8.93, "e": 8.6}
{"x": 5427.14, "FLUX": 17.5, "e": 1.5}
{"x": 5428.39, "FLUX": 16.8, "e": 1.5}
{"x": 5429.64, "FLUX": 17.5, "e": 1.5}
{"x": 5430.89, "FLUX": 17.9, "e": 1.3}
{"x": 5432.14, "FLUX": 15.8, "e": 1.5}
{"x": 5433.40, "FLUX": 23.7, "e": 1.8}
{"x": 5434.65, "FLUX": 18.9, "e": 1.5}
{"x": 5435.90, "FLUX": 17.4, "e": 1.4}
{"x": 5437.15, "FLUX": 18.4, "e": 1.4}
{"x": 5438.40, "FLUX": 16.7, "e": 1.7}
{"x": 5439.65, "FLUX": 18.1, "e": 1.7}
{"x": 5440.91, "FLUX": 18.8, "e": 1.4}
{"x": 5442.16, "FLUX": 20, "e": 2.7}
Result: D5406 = 1.7 angstrom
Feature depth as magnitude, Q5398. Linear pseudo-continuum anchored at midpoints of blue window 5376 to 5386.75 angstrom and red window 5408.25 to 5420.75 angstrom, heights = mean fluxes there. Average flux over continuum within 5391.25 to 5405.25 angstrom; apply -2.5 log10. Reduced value 0.10 mag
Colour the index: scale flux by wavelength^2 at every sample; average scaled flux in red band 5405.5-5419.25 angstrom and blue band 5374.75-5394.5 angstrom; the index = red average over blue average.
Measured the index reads 0.9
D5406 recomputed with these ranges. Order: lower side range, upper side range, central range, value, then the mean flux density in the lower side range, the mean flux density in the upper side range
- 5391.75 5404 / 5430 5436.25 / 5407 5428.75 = 1.07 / 15.1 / 18.7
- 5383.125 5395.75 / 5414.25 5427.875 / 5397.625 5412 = 2.03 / 18.5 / 16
